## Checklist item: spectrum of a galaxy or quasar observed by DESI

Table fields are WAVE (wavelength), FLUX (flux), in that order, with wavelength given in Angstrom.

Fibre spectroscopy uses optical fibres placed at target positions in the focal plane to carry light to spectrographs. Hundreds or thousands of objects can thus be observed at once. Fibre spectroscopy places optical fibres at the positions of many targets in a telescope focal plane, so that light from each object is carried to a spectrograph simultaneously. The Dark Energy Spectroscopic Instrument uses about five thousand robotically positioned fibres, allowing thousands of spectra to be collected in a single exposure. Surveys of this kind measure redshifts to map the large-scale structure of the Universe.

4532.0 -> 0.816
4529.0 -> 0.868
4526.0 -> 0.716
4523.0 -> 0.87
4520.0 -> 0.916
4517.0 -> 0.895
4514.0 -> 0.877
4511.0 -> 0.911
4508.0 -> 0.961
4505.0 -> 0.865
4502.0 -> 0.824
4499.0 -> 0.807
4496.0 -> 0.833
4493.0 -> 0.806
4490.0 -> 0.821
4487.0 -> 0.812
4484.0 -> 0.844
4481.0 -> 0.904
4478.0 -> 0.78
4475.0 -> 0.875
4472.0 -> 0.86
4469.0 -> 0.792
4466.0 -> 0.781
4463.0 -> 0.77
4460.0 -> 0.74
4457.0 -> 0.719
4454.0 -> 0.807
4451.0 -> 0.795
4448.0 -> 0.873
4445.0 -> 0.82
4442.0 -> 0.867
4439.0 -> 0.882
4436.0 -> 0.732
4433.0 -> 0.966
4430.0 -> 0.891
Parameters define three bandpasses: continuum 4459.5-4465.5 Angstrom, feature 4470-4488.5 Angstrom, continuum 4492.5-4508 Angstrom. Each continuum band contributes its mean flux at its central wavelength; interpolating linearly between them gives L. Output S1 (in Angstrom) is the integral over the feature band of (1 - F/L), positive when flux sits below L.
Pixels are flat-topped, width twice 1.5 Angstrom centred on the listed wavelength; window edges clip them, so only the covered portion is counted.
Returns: -1.1 Angstrom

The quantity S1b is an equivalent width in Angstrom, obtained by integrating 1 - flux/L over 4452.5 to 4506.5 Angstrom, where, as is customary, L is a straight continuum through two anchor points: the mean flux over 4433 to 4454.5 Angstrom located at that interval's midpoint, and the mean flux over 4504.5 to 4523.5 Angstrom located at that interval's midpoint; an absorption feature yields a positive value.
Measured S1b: 3.5 Angstrom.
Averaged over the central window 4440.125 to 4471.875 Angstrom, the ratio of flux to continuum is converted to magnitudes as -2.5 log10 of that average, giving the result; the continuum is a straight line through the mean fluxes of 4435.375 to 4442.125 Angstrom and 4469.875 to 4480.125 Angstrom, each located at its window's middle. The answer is 0.05 mag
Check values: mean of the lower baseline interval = 0.831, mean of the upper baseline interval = 0.84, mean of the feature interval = 0.8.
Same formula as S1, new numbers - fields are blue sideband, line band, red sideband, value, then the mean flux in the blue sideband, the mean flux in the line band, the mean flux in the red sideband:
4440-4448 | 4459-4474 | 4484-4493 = 0.75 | 0.851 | 0.793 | 0.819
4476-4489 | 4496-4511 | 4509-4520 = 0.22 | 0.836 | 0.866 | 0.9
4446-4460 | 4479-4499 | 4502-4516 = 0.58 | 0.793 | 0.833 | 0.895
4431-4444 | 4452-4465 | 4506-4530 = 1.56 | 0.861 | 0.761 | 0.877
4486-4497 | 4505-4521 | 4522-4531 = -1.79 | 0.818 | 0.907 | 0.815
